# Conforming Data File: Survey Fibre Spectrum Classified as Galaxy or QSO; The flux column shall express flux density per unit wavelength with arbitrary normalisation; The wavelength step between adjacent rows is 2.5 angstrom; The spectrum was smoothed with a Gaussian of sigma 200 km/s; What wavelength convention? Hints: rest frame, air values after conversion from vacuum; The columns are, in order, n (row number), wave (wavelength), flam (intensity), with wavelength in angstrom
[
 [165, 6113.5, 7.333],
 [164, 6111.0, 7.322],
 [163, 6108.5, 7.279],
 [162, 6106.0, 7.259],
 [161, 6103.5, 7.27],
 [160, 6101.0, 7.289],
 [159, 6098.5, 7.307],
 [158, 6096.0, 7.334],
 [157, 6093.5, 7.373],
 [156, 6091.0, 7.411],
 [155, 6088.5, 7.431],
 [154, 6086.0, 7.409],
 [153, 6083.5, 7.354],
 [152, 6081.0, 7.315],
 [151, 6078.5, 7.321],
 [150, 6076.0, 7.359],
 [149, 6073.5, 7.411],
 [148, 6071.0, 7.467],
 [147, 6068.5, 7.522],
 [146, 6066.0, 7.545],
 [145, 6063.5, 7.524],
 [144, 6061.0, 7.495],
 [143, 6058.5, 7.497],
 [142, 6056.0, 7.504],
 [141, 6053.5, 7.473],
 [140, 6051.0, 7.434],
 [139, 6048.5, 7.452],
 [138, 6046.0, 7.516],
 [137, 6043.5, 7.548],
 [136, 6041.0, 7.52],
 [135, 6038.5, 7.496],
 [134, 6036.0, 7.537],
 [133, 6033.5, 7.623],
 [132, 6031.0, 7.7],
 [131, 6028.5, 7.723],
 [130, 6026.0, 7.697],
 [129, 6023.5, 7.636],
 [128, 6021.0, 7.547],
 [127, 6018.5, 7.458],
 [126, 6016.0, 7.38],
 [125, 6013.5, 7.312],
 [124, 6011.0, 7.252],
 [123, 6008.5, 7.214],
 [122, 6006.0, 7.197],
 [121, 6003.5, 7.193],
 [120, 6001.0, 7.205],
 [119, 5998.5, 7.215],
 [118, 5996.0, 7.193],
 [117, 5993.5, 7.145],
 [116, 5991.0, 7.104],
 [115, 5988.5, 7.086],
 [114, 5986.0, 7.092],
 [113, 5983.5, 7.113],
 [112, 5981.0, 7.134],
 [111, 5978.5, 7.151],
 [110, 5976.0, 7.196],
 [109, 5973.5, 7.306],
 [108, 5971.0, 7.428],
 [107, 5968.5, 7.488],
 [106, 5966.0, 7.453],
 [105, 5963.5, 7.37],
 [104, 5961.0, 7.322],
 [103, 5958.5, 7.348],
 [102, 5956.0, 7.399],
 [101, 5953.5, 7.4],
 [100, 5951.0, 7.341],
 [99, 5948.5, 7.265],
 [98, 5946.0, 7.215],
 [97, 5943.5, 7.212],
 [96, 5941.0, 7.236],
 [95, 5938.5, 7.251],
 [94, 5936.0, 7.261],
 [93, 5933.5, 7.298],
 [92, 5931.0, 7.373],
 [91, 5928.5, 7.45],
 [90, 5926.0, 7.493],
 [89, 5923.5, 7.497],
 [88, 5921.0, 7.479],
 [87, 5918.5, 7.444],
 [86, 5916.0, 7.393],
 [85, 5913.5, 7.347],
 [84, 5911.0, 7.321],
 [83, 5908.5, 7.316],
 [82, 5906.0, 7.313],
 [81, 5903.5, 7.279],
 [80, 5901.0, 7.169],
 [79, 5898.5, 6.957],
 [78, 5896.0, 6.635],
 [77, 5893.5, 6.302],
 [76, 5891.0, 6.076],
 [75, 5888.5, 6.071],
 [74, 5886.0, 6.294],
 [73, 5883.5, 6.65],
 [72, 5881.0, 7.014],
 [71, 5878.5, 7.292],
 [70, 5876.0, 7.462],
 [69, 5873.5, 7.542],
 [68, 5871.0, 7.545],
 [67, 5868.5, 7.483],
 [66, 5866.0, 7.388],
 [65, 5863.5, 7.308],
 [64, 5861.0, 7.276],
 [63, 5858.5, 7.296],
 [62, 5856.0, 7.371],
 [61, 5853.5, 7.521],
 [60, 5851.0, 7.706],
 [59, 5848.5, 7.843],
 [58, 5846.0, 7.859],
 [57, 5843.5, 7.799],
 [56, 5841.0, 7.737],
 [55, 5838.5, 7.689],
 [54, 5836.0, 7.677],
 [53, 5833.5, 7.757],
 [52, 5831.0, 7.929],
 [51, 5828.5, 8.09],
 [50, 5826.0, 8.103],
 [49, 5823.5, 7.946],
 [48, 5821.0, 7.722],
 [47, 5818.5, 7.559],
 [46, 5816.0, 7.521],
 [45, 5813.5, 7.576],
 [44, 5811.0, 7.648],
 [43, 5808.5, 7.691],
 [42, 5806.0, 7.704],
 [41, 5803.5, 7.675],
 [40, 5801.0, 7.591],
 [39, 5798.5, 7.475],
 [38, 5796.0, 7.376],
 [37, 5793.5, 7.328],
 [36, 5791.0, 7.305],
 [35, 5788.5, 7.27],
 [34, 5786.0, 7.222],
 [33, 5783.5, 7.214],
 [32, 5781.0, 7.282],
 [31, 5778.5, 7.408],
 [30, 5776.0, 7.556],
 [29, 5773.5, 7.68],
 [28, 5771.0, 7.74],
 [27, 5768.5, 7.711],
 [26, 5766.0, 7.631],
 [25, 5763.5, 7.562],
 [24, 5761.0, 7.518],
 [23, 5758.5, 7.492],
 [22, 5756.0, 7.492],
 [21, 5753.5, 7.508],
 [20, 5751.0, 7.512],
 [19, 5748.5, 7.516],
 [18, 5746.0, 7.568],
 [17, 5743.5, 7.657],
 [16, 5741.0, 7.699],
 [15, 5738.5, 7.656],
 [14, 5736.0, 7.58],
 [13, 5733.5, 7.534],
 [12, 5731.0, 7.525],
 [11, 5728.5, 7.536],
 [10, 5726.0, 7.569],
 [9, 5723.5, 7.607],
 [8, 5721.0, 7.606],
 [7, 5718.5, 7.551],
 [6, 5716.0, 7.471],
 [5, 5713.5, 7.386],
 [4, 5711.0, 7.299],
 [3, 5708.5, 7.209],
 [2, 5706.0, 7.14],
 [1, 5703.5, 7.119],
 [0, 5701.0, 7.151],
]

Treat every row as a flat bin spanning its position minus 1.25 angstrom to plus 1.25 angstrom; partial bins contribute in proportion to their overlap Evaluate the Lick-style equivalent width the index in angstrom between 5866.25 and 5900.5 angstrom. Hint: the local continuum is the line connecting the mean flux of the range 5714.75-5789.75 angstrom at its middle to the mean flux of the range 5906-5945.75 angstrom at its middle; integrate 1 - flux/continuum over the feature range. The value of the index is 2.3 angstrom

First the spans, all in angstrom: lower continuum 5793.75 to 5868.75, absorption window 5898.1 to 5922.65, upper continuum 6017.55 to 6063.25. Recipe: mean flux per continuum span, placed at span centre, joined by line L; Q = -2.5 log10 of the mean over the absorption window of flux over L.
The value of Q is 0.042 mag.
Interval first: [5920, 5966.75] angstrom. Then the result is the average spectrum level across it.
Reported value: 7.35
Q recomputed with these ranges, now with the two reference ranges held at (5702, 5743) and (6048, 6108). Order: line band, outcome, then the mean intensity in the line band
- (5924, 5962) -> 0.015 mag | 7.33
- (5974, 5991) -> 0.043 mag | 7.13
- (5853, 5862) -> 0.013 mag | 7.36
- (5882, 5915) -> 0.092 mag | 6.83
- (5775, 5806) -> 0.008 mag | 7.4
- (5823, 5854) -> -0.053 mag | 7.82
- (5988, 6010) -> 0.036 mag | 7.18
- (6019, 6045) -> -0.027 mag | 7.6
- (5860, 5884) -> 0.018 mag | 7.32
